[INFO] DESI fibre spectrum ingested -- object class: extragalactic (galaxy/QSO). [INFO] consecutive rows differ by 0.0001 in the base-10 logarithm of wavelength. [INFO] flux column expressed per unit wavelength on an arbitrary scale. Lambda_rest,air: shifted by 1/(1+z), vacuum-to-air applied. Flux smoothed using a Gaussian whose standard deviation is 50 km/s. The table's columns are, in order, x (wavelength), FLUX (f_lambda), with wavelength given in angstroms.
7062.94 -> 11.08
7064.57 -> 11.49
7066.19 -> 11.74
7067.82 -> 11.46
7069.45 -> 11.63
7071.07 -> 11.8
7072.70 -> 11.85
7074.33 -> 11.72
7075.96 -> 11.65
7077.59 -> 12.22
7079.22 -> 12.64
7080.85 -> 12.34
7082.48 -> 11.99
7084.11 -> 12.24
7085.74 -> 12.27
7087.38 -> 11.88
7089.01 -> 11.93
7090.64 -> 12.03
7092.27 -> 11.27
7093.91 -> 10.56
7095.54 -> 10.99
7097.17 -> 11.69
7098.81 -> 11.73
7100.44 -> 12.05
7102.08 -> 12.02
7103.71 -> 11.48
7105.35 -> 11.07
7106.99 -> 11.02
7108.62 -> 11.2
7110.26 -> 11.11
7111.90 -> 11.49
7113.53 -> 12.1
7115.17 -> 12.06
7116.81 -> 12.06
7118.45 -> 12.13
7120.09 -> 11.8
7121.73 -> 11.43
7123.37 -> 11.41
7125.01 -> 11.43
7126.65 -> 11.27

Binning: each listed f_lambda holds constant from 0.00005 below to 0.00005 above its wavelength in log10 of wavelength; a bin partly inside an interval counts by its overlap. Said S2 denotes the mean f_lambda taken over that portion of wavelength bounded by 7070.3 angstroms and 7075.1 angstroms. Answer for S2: 11.8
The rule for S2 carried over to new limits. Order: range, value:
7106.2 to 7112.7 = 11.2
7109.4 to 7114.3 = 11.6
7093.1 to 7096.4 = 10.8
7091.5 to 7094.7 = 10.9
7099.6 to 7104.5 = 11.9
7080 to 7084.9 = 12.2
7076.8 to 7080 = 12.4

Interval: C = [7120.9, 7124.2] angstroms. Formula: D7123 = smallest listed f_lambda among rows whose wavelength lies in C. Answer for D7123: 11.41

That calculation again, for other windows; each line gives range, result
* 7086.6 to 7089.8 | 11.88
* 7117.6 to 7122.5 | 11.43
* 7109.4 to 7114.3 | 11.11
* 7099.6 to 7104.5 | 11.48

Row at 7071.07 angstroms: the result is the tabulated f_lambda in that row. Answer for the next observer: 11.8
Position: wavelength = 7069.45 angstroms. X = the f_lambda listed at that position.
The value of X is 11.63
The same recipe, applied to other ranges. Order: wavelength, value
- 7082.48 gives 11.99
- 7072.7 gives 11.85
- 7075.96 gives 11.65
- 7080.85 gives 12.34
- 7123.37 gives 11.41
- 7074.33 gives 11.72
